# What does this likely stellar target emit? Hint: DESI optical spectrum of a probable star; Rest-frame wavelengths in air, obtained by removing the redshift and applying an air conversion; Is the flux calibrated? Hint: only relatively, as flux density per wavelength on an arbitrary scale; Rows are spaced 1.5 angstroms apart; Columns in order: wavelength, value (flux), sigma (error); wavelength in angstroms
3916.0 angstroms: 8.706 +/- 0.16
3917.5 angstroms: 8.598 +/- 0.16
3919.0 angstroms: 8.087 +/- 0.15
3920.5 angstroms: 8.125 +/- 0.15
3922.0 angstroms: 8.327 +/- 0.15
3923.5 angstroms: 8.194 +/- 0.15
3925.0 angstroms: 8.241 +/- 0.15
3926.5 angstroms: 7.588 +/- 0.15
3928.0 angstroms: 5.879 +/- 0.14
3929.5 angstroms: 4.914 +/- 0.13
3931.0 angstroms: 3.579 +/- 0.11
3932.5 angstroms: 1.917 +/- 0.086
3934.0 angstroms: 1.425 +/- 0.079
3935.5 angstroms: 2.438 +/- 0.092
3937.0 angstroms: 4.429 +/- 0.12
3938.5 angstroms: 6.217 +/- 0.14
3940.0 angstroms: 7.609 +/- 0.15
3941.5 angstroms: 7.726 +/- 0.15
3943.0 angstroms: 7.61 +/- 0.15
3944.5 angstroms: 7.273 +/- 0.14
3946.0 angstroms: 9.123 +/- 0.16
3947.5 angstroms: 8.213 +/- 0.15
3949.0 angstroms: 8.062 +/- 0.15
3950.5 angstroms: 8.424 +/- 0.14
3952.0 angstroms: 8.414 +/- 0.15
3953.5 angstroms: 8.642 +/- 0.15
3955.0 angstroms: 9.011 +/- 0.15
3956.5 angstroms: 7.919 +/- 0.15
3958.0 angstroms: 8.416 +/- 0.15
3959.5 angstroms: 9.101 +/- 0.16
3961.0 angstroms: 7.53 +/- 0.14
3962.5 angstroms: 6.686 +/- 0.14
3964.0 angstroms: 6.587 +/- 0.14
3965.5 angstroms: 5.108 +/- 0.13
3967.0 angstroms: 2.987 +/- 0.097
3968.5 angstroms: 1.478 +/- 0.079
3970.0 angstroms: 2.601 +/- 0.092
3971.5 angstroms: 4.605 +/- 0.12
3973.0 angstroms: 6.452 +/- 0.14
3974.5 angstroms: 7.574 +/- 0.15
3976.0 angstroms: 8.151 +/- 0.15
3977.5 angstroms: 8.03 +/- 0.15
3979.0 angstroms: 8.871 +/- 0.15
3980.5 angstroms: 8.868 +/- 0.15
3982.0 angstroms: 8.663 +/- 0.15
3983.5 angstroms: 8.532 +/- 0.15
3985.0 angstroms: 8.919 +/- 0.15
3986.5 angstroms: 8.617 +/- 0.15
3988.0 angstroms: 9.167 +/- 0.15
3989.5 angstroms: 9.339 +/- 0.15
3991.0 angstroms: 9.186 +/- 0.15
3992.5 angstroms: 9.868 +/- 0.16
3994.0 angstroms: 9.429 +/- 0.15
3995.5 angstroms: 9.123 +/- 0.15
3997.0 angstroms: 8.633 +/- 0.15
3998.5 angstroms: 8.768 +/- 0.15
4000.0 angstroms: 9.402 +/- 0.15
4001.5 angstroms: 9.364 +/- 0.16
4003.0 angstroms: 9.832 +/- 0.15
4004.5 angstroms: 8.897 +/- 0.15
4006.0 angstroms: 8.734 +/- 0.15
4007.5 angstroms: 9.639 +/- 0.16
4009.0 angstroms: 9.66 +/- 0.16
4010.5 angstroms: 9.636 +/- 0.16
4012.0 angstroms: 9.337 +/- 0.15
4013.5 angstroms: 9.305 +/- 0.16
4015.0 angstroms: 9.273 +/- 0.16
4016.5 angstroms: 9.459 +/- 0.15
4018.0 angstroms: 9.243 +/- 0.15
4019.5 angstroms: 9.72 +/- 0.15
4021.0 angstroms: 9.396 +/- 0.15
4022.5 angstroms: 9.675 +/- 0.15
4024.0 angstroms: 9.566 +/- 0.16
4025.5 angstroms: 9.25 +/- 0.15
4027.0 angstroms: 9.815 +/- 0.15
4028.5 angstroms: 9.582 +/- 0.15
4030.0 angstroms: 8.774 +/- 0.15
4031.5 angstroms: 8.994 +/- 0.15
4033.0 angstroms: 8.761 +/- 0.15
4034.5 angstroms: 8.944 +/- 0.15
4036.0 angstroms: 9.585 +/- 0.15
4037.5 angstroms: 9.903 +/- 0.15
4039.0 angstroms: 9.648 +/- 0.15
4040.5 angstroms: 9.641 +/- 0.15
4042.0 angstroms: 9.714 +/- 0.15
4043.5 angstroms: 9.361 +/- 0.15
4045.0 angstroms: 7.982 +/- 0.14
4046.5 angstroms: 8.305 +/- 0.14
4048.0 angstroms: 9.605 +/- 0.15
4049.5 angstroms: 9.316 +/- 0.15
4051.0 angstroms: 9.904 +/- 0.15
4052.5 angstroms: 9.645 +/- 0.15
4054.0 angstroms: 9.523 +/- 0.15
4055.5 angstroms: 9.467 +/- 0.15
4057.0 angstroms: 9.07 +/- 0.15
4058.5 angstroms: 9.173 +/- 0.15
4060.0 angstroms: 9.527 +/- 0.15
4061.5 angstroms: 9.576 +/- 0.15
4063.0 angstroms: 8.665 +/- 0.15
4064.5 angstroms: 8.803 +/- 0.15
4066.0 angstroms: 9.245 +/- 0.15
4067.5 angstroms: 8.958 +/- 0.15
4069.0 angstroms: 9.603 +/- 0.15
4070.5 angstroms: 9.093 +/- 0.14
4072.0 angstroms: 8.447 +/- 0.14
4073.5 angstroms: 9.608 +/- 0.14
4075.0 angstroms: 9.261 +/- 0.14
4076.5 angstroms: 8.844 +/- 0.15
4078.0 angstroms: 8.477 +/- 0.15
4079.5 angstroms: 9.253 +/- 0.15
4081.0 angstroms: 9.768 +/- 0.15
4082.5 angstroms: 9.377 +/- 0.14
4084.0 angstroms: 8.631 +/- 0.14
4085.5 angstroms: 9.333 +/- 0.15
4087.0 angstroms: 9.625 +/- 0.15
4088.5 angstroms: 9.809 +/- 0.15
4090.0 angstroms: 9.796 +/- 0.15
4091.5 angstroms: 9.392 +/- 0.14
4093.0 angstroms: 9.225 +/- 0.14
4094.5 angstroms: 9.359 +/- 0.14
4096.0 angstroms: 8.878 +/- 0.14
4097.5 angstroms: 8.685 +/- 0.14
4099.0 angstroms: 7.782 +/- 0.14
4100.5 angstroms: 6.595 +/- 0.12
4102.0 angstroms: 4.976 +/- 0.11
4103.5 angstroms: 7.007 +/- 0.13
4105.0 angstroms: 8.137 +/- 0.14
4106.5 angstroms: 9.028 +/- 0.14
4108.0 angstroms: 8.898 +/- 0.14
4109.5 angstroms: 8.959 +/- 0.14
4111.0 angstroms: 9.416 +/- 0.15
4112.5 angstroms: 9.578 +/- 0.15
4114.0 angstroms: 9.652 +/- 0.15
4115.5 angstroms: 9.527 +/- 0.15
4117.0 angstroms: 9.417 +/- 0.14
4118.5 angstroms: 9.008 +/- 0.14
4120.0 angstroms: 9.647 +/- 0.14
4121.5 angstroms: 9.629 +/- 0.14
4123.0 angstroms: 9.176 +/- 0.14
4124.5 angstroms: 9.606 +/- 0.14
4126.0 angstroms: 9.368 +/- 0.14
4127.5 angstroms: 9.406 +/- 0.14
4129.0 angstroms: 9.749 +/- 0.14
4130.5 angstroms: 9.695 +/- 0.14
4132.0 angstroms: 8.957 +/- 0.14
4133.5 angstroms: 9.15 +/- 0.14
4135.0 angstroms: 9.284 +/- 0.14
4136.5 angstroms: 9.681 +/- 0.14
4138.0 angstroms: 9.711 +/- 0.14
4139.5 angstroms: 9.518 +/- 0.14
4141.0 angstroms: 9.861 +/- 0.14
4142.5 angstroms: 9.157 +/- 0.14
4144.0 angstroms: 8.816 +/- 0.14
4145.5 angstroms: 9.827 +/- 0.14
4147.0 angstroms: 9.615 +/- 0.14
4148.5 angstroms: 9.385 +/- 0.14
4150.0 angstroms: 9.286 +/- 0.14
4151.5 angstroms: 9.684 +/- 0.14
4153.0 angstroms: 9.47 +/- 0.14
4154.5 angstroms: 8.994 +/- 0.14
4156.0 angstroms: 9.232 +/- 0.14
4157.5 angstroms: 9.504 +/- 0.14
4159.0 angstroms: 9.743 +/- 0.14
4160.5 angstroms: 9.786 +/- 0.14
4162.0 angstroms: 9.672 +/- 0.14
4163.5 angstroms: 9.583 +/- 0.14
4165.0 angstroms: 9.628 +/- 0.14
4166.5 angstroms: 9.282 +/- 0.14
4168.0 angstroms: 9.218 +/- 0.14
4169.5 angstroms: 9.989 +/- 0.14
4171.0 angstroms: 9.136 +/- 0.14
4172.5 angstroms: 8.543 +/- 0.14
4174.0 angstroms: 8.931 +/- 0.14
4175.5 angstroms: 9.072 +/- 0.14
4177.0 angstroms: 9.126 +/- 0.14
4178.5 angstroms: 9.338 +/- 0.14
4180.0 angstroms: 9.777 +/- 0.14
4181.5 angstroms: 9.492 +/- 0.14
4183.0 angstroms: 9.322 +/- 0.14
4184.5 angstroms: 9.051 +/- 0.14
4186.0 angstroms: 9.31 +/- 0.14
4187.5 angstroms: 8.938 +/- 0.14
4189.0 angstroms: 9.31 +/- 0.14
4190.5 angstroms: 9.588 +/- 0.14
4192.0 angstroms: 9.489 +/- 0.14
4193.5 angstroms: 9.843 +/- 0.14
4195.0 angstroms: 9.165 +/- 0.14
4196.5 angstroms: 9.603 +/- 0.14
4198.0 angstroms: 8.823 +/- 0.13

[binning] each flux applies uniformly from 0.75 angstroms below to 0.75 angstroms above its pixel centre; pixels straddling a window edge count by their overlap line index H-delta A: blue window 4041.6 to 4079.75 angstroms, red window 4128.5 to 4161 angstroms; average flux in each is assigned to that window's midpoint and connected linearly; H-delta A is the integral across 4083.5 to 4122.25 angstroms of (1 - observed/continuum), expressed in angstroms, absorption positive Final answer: 1.9 angstroms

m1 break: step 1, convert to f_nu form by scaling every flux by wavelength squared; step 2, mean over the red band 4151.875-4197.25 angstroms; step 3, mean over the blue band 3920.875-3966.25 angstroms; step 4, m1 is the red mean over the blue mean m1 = 1.5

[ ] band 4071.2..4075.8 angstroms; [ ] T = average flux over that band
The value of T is 9.1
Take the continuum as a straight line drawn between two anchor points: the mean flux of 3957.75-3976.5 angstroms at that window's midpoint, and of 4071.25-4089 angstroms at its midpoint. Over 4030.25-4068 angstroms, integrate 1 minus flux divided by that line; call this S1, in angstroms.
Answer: -4.5 angstroms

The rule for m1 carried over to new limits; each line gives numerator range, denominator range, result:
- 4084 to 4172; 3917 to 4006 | 1.35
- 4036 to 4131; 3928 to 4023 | 1.25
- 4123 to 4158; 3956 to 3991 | 1.43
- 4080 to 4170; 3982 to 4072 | 1.04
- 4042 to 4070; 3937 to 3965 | 1.25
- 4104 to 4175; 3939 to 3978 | 1.46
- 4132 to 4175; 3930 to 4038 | 1.28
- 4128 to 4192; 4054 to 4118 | 1.09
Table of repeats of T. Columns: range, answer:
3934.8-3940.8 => 5.22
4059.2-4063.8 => 9.25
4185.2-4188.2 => 9.13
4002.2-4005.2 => 9.37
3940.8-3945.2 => 7.54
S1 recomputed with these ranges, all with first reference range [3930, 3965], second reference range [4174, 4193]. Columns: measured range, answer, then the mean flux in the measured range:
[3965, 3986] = 1.67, 6.53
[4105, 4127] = -1.86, 9.31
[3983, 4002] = -4.85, 9.11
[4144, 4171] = -1.39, 9.49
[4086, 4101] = -1.12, 8.96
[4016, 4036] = -4.50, 9.33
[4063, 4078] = -1.76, 9.04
